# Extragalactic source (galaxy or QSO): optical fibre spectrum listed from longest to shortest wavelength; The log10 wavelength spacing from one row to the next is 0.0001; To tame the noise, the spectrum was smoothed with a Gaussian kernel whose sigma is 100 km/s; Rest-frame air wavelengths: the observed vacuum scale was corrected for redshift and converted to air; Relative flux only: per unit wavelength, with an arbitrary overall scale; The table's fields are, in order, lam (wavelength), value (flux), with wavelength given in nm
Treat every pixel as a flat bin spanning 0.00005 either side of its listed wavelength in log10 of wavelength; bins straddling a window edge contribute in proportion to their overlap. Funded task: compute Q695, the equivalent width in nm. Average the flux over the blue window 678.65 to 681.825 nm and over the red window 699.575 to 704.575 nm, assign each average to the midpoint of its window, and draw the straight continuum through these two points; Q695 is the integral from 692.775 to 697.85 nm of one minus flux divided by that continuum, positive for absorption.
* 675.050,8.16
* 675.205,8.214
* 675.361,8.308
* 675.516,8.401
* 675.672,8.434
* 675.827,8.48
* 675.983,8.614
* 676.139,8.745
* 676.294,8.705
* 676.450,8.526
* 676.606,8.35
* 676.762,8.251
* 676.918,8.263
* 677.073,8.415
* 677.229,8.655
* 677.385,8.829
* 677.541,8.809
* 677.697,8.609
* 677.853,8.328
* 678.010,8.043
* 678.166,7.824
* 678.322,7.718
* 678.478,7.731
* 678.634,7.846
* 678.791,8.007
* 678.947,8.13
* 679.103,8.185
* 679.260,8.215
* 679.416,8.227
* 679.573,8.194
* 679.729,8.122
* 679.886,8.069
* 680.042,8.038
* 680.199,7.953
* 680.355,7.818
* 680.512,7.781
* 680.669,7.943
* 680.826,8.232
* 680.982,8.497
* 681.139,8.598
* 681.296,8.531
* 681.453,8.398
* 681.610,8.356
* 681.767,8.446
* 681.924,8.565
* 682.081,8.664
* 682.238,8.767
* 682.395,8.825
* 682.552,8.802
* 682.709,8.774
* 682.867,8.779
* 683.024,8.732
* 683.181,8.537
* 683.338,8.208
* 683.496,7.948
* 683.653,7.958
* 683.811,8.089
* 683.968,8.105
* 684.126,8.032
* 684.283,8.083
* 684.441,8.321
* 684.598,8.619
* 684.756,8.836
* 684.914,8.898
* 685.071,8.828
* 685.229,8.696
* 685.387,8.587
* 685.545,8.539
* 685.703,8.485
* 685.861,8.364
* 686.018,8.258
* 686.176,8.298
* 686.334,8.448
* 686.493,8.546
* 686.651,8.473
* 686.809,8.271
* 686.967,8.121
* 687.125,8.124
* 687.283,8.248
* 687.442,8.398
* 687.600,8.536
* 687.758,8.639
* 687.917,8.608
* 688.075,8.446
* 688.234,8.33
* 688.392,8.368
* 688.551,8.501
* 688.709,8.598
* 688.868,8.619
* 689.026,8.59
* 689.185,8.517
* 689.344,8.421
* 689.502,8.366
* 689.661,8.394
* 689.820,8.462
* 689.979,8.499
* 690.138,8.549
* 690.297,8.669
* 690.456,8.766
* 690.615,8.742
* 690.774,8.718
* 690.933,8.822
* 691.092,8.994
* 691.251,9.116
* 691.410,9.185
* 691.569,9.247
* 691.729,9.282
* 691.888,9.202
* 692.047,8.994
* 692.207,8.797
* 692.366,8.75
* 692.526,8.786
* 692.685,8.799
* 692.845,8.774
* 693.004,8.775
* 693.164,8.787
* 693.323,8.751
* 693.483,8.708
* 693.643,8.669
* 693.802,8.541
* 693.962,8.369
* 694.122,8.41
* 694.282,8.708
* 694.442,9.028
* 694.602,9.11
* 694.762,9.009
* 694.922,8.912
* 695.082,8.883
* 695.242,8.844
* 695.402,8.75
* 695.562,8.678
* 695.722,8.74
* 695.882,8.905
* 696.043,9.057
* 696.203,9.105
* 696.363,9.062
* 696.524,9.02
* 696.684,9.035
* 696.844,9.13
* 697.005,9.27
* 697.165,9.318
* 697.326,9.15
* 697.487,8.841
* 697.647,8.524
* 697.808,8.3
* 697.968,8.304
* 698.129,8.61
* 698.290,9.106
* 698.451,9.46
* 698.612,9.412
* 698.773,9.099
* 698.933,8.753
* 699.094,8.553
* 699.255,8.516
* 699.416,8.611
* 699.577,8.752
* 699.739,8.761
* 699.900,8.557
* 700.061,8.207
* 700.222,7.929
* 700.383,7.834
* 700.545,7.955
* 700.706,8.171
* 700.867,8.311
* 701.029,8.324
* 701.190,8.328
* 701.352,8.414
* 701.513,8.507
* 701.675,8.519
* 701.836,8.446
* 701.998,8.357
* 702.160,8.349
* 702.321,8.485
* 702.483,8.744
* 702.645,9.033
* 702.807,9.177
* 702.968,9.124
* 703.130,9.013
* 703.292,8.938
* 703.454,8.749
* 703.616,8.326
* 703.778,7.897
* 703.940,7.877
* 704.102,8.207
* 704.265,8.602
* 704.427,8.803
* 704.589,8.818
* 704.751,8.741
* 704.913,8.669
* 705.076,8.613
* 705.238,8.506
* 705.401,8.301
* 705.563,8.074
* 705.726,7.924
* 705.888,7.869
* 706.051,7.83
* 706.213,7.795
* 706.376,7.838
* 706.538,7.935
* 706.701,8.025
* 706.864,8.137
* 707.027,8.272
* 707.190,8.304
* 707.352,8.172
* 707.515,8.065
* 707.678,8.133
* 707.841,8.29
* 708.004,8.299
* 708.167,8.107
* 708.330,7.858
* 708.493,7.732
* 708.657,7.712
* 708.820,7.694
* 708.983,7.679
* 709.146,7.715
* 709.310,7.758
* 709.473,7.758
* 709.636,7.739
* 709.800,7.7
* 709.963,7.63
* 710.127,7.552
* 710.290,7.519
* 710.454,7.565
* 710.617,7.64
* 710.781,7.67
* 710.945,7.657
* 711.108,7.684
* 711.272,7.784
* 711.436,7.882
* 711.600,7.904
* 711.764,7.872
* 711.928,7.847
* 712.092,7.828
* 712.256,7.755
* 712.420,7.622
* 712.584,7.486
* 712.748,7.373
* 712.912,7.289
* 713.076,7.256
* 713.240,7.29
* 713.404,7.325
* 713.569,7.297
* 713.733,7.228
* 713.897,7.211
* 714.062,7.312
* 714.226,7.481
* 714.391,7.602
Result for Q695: -0.285 nm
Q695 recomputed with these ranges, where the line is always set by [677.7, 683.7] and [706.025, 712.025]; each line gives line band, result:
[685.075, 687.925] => -0.09 nm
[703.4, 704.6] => -0.07 nm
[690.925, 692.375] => -0.17 nm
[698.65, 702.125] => -0.20 nm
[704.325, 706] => -0.11 nm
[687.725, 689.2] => -0.07 nm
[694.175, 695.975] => -0.18 nm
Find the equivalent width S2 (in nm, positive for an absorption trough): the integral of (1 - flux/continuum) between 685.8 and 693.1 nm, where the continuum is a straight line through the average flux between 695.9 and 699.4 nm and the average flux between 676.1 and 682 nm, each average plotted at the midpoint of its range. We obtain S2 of 0.013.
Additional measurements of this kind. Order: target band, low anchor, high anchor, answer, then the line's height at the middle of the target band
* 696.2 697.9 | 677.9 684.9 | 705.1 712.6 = -0.19 nm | 8.05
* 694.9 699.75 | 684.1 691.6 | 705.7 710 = -0.37 nm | 8.25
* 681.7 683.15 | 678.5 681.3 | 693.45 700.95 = -0.09 nm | 8.21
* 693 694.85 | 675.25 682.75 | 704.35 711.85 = -0.13 nm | 8.15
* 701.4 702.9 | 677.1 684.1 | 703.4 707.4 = -0.07 nm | 8.25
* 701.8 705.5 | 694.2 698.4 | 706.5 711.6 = -0.13 nm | 8.3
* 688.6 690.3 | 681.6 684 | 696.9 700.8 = 0.01 nm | 8.56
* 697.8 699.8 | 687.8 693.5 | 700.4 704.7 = -0.05 nm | 8.58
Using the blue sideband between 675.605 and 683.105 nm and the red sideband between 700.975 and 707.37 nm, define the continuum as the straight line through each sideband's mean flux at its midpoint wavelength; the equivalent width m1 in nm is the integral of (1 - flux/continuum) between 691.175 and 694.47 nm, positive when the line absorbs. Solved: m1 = -0.18 nm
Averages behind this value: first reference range 8.35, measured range 8.84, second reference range 8.4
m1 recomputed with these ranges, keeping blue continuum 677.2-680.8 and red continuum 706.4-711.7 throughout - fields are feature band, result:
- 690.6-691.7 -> -0.14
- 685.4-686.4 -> -0.04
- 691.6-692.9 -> -0.15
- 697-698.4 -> -0.15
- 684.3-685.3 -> -0.07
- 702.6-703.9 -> -0.14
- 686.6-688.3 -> -0.07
